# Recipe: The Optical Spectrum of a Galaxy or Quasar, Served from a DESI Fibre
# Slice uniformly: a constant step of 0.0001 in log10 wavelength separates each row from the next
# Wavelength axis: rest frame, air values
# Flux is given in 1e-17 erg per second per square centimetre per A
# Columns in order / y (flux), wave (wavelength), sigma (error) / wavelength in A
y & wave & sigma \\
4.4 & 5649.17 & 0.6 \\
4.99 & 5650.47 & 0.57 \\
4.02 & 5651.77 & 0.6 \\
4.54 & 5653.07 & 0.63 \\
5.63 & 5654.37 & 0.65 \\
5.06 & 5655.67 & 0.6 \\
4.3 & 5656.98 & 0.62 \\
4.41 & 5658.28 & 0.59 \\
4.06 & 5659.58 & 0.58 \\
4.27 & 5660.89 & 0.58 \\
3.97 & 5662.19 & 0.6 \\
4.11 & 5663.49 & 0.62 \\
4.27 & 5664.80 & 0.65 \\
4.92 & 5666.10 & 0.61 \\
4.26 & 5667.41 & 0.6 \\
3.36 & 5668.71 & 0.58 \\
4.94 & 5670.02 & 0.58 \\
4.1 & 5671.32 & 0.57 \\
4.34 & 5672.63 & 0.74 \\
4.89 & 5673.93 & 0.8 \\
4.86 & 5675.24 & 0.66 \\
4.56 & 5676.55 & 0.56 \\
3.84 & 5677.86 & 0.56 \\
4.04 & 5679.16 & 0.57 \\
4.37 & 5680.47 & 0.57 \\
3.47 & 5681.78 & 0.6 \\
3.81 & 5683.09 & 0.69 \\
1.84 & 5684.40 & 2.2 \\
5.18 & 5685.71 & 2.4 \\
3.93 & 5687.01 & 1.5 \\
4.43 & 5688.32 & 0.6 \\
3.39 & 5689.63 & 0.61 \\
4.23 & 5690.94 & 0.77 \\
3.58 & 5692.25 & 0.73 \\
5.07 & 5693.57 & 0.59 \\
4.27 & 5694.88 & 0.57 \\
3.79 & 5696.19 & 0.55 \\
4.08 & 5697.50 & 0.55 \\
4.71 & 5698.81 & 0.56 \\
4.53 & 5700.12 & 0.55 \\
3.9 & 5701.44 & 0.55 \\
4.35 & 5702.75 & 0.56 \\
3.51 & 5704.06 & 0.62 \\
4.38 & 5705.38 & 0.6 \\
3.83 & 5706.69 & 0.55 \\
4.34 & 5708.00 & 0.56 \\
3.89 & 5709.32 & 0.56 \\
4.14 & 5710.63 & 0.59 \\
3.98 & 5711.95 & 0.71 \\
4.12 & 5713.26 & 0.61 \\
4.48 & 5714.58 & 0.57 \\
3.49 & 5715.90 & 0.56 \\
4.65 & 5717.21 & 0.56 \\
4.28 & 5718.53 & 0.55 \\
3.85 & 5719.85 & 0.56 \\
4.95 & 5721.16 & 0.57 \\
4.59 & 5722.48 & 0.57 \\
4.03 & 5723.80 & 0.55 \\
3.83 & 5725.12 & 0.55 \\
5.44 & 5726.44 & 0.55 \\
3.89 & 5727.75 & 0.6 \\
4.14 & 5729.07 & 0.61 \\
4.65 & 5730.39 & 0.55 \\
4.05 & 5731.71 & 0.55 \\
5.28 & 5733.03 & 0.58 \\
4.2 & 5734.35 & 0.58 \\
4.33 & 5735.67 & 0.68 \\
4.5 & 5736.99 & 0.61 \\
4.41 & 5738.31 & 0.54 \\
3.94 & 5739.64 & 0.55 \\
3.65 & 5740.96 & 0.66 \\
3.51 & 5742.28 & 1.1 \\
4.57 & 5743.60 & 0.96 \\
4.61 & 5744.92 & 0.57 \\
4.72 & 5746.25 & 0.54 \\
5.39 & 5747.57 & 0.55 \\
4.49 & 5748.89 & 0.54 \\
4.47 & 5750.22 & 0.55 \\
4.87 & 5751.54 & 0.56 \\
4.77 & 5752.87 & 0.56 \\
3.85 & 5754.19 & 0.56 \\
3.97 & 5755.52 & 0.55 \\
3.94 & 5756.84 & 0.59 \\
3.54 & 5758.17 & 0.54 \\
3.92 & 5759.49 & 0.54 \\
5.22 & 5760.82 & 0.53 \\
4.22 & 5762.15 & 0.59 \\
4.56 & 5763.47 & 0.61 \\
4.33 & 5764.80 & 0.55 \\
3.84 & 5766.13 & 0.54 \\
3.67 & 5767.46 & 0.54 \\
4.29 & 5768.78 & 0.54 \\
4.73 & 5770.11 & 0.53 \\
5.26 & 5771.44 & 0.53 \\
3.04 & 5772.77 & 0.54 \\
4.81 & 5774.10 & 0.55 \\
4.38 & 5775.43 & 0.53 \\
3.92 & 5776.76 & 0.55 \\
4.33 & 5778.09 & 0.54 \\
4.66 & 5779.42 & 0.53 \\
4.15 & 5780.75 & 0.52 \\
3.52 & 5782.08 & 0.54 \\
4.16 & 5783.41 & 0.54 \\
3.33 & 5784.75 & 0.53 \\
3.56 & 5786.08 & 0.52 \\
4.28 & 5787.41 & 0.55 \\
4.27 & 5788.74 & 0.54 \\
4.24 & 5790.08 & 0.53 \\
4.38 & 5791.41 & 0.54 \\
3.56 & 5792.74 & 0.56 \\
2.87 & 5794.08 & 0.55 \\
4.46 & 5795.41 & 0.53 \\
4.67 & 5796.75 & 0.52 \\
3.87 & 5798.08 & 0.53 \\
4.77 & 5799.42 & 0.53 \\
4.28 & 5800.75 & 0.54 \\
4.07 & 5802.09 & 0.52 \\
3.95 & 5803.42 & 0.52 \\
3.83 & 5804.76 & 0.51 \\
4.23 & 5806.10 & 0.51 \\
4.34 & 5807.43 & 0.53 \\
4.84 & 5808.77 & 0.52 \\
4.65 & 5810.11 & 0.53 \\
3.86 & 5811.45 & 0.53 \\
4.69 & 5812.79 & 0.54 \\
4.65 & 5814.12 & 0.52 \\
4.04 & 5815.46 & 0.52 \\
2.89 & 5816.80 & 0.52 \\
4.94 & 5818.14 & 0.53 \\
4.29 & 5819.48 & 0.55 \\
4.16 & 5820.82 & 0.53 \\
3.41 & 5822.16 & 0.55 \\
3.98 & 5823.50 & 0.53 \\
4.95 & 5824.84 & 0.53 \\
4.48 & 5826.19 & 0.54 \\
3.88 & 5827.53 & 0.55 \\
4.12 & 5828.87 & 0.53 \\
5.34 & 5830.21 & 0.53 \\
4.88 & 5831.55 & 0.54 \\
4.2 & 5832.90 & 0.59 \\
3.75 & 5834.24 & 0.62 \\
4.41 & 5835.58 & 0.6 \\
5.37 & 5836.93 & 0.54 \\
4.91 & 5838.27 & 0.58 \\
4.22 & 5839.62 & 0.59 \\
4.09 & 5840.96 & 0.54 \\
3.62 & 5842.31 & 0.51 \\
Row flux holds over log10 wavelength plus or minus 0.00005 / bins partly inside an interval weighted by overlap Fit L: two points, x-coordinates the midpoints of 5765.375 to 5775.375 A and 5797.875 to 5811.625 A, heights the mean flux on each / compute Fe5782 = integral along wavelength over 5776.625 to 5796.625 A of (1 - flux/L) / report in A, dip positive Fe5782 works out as 1.2 A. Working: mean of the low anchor 4.24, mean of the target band 4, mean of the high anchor 4.27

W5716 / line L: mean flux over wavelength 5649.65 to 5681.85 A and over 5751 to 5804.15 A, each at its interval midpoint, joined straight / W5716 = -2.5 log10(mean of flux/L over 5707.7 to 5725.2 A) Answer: 0.02 mag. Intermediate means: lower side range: 4.4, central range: 4.19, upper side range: 4.16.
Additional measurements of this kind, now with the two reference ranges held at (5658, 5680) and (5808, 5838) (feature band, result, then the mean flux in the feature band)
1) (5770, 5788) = 0.05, 4.13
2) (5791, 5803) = 0.07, 4.1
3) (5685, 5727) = 0.03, 4.22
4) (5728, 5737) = -0.02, 4.42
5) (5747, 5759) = 0.00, 4.35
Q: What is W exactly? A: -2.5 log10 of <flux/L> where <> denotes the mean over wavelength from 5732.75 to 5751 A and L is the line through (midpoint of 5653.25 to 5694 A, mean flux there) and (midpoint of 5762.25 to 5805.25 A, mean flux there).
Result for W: -0.06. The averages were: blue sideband 4.24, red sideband 4.13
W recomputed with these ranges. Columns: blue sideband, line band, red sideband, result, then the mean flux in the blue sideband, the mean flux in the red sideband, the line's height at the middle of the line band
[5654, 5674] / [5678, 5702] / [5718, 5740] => 0.09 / 4.4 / 4.38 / 4.39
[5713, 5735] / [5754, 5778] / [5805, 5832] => 0.03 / 4.35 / 4.32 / 4.34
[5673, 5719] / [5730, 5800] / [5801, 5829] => -0.02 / 4.12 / 4.2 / 4.17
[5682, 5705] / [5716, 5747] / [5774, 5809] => -0.07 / 4.03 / 4.12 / 4.06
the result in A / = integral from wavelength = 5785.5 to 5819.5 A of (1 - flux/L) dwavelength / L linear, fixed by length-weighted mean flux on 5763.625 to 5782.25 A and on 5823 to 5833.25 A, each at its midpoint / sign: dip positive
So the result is 1.6 A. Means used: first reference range 4.24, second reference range 4.49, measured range 4.17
